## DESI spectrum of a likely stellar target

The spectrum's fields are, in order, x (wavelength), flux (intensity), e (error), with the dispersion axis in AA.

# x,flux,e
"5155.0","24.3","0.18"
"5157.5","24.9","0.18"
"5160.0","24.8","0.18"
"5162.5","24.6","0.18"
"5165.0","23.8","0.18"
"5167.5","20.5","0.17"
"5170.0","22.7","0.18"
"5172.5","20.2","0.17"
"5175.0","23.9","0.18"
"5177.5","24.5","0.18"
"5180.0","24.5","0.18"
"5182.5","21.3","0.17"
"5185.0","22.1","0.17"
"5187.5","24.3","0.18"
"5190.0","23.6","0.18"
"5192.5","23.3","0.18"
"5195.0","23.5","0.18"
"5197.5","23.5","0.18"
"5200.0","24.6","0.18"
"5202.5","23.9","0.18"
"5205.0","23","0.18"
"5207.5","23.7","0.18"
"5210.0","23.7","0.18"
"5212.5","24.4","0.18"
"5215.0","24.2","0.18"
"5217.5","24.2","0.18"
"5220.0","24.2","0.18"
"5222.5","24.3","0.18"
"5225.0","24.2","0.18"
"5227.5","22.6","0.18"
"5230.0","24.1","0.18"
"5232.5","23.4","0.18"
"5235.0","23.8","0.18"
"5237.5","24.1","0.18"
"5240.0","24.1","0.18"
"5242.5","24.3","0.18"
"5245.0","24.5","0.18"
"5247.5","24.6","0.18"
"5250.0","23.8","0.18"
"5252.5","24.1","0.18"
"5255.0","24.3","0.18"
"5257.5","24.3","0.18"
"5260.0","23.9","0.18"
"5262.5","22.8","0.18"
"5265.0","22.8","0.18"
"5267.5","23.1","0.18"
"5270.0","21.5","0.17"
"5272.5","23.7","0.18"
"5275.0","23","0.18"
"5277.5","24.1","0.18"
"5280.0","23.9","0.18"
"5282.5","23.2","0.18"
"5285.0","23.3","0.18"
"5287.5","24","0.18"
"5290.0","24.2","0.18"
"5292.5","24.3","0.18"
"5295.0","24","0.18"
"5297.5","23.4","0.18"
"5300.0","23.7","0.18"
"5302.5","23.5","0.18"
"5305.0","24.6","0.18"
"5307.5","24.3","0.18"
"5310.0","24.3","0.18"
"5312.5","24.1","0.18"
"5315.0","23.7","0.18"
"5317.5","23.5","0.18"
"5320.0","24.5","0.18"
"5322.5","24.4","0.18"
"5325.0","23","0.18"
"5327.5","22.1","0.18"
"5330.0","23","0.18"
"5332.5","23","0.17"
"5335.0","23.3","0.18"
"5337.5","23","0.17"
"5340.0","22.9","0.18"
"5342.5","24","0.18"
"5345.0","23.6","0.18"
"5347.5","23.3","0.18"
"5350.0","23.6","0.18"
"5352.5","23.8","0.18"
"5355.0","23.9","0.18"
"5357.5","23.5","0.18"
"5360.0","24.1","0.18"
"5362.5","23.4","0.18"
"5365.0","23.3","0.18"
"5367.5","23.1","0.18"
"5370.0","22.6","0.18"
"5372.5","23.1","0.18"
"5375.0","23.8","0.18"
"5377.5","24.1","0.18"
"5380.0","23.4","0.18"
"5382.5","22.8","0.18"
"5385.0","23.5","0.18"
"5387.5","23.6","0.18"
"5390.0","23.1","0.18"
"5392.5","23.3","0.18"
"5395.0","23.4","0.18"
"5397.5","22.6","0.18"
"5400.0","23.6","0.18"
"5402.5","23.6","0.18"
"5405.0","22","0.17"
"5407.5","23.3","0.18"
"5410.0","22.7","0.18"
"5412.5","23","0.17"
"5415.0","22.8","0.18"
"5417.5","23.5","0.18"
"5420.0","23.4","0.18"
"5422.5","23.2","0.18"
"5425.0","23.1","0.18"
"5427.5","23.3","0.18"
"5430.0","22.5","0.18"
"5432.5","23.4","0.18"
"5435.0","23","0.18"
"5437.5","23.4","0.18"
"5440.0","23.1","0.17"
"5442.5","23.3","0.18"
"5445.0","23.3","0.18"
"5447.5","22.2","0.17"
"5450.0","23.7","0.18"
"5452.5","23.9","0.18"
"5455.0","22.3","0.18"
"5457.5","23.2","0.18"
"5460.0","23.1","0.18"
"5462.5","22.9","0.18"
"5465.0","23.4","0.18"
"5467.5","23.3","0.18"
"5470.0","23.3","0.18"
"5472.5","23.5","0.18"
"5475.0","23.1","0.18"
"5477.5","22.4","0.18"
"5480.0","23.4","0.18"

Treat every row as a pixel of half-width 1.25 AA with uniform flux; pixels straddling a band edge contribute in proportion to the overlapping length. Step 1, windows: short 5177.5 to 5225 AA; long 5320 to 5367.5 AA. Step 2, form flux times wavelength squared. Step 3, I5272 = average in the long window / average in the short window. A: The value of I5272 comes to 1.0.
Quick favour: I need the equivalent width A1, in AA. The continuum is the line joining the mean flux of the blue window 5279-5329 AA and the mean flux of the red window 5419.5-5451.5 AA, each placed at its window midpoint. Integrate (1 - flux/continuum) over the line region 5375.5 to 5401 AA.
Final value 0.0 AA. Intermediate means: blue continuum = 23.8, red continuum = 23.1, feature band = 23.4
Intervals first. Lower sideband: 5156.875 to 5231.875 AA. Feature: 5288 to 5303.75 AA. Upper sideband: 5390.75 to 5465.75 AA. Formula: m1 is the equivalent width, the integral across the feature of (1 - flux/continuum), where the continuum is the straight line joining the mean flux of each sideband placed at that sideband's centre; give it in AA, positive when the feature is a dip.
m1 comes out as -0.33 AA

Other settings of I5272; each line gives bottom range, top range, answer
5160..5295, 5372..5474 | 1.06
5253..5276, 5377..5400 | 1.05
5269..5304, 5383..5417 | 1.02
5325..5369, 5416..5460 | 1.03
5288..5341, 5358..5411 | 1.01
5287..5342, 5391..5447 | 1.02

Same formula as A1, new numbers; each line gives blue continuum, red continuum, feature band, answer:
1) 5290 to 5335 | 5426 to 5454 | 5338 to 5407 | 0.3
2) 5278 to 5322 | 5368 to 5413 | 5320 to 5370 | 0.4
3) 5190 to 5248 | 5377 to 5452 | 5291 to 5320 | -0.5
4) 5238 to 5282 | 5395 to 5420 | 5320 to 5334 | 0.1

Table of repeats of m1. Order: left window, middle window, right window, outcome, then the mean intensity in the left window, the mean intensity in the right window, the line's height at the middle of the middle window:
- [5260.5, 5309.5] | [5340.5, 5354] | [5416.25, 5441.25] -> -0.13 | 23.6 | 23.2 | 23.4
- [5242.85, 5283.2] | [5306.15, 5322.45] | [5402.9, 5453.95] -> -0.44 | 23.6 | 23.1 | 23.5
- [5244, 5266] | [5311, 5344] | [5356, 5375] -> 0.15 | 23.9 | 23.3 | 23.5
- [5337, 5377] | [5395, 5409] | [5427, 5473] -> 0.16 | 23.5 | 23.2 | 23.3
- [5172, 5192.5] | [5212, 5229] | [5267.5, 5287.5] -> -0.57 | 23.2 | 23.3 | 23.2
